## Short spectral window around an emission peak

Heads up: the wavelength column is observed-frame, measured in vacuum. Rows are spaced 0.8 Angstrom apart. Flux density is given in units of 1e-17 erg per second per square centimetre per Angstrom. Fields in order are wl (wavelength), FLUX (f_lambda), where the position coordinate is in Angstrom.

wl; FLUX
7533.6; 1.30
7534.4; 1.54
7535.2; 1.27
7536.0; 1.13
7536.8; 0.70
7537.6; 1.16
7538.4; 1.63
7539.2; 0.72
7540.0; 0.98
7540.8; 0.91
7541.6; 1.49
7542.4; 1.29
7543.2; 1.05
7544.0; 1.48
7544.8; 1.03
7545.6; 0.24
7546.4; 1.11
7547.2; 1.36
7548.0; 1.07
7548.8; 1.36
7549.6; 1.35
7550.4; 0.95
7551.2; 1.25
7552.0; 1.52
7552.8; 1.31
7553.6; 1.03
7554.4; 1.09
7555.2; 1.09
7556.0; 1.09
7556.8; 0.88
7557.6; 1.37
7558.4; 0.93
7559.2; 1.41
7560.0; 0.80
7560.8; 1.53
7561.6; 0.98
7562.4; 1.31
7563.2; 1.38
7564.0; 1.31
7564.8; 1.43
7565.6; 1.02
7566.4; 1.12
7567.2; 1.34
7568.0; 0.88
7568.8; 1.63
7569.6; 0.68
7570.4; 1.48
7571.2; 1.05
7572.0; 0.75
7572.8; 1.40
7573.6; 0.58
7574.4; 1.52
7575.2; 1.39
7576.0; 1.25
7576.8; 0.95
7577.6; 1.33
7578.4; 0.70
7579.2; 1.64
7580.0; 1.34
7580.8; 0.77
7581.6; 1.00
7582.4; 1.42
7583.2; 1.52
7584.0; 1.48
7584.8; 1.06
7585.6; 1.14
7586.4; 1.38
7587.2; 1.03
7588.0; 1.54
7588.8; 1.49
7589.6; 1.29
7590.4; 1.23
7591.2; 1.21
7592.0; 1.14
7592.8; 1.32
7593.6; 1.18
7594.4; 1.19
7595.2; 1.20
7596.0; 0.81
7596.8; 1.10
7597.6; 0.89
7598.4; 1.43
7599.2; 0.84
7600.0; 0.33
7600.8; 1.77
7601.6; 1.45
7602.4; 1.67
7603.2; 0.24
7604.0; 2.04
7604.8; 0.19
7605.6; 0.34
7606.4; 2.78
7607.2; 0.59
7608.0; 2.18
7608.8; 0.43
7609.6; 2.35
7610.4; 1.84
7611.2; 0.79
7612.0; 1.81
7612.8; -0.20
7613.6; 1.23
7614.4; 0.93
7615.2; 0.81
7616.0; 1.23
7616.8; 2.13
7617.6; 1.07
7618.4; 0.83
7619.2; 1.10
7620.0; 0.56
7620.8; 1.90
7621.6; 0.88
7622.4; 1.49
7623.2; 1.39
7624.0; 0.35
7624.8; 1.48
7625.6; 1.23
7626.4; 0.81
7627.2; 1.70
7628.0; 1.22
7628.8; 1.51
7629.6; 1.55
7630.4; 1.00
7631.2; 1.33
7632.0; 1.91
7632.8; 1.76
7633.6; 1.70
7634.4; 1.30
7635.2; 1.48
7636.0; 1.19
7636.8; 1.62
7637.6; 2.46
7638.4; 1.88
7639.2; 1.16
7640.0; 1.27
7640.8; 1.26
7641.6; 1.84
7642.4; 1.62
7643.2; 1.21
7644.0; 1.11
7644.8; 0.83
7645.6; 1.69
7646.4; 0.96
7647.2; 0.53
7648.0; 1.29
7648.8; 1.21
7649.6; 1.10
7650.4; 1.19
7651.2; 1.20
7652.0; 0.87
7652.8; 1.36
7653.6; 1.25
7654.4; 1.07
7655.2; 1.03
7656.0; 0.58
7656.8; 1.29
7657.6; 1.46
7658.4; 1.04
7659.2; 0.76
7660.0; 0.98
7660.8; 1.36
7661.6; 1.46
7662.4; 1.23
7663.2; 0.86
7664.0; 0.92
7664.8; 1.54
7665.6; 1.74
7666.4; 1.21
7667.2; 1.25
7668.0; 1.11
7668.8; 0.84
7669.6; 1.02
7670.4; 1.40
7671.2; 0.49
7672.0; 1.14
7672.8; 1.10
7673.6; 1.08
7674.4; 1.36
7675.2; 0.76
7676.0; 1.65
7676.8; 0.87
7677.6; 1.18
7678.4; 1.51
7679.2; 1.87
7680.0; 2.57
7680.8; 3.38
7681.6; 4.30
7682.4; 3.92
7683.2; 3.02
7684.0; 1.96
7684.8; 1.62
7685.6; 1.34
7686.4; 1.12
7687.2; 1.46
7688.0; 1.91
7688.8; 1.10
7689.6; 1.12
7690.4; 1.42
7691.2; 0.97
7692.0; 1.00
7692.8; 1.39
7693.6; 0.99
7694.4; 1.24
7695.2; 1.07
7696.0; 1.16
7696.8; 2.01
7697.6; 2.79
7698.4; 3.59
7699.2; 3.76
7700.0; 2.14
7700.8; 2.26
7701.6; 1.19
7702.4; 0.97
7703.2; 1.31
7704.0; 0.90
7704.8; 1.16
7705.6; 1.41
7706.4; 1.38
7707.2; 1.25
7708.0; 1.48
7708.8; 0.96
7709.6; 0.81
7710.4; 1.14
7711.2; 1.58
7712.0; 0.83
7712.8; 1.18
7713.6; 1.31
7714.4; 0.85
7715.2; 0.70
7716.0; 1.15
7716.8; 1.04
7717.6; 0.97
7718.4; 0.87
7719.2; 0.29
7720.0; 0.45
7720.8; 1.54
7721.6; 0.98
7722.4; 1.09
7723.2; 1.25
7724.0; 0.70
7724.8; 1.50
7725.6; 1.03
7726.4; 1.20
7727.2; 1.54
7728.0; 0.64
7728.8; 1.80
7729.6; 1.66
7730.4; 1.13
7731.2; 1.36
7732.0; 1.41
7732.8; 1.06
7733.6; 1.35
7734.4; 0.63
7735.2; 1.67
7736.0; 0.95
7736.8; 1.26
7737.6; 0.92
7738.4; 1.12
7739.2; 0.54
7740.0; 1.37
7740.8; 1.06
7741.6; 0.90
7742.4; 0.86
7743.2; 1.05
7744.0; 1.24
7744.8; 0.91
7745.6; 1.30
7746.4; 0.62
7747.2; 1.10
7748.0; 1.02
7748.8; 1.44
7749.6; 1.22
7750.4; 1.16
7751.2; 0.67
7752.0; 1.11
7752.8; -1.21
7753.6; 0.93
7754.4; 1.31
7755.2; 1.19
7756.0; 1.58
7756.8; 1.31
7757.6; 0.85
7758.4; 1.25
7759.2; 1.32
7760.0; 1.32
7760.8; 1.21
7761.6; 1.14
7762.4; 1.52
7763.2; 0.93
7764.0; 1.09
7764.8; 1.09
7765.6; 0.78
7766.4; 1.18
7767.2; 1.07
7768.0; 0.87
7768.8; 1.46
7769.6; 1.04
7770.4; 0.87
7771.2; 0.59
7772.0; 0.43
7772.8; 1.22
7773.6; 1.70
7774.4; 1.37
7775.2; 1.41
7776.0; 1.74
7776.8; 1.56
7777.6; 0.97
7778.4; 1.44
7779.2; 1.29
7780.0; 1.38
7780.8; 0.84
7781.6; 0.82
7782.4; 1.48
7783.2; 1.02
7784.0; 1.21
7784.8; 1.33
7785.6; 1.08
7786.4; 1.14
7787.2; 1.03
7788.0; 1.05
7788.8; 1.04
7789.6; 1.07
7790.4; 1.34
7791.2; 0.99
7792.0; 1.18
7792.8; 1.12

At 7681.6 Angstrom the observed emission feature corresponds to [S II] 6716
